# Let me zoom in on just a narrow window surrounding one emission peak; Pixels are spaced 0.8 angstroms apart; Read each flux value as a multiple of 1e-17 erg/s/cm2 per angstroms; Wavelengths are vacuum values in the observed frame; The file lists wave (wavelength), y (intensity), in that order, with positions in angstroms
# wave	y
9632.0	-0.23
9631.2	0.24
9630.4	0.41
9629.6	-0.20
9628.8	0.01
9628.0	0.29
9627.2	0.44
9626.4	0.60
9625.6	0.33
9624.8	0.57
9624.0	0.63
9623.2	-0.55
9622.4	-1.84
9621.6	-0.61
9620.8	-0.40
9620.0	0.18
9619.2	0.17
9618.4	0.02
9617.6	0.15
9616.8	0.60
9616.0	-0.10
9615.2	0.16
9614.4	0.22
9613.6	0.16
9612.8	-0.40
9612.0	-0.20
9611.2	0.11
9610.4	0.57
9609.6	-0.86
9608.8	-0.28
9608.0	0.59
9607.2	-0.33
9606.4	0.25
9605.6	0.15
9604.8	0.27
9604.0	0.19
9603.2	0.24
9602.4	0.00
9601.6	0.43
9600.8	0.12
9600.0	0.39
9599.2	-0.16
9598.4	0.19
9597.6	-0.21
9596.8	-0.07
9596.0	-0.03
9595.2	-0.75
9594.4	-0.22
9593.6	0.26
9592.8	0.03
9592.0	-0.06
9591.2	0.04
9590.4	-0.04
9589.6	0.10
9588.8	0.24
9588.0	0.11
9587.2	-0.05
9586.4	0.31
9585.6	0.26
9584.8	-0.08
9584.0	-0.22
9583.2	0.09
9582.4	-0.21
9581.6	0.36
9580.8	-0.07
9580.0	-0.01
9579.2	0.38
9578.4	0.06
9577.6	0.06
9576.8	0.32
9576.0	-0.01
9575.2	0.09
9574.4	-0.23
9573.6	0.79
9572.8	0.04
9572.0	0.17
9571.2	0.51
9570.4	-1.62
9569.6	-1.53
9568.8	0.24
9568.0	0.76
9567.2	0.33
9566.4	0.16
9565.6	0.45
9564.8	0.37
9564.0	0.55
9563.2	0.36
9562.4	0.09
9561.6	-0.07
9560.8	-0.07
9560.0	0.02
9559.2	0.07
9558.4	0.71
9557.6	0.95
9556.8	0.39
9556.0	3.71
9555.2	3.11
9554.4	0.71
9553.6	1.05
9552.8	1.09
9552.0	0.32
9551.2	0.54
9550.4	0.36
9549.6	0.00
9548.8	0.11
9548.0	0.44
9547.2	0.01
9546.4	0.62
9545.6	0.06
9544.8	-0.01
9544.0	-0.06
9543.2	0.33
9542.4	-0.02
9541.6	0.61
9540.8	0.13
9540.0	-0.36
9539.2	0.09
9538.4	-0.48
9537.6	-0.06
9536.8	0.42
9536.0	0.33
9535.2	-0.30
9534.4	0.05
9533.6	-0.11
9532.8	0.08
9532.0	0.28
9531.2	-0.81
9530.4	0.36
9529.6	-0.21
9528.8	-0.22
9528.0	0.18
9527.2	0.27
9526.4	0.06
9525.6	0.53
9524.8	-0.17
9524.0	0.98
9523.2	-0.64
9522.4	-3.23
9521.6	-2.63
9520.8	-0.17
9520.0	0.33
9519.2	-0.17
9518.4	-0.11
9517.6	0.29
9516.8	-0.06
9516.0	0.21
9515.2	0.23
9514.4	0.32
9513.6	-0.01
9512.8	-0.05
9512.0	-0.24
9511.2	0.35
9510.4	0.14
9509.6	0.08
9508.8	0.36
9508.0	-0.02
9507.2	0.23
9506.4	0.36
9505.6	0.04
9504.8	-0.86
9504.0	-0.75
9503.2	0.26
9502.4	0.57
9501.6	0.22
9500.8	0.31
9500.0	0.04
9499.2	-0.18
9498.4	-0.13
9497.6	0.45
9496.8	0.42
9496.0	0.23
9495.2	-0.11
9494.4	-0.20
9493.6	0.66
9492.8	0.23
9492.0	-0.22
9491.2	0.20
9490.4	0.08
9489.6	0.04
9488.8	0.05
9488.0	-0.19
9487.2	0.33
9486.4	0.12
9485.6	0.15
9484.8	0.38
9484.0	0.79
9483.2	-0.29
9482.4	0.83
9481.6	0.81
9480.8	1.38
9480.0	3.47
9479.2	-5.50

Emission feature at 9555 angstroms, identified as [O III]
